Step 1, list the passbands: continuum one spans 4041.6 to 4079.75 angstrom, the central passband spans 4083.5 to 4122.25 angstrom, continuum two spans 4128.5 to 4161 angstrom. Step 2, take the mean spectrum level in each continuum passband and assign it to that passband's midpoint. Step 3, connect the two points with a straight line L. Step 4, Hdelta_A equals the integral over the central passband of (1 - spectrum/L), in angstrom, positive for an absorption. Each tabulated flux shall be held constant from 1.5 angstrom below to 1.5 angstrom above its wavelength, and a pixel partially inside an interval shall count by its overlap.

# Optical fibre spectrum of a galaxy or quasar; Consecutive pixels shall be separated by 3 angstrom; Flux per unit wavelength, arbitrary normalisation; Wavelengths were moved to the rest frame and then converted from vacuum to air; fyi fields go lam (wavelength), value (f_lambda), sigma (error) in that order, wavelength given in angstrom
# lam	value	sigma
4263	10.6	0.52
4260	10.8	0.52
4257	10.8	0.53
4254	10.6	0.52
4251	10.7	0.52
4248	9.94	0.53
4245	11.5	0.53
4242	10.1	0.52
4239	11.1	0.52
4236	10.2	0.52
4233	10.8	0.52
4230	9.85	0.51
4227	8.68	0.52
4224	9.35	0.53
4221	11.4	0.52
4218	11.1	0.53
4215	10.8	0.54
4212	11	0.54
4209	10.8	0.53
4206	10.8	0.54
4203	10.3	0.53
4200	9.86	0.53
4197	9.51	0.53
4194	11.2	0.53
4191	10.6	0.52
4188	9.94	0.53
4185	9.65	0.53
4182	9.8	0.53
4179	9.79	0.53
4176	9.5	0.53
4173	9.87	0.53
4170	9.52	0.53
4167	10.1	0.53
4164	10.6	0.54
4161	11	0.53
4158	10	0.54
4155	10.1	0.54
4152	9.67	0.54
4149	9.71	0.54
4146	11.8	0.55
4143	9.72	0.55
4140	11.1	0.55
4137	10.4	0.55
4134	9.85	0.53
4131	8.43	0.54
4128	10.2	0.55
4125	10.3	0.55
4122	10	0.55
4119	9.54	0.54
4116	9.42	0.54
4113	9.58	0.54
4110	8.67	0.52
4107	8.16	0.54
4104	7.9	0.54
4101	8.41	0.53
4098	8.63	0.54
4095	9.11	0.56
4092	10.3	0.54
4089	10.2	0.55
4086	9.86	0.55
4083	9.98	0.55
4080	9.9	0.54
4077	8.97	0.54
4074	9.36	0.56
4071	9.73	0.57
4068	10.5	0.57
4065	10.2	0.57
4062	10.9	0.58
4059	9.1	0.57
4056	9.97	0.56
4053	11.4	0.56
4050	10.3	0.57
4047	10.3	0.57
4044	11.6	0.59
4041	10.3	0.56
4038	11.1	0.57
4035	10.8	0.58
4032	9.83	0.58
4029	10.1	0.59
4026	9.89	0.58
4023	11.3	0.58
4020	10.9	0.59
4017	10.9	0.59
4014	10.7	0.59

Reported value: 3.6 angstrom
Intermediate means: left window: 10.2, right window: 10.1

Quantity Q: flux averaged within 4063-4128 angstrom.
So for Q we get 9.49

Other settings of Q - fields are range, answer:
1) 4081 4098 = 9.78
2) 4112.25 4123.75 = 9.65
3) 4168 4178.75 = 9.67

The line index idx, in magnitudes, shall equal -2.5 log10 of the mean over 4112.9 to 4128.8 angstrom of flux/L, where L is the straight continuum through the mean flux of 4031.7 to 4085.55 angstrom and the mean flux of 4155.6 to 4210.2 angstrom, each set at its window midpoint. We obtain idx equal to 0.04 mag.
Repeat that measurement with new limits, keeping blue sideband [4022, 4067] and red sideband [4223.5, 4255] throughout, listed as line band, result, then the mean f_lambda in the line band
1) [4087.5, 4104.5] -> 0.14 mag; 9.16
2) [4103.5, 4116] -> 0.19 mag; 8.73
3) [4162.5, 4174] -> 0.03 mag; 10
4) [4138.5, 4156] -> 0.00 mag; 10.4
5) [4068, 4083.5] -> 0.08 mag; 9.65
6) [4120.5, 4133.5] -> 0.07 mag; 9.74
